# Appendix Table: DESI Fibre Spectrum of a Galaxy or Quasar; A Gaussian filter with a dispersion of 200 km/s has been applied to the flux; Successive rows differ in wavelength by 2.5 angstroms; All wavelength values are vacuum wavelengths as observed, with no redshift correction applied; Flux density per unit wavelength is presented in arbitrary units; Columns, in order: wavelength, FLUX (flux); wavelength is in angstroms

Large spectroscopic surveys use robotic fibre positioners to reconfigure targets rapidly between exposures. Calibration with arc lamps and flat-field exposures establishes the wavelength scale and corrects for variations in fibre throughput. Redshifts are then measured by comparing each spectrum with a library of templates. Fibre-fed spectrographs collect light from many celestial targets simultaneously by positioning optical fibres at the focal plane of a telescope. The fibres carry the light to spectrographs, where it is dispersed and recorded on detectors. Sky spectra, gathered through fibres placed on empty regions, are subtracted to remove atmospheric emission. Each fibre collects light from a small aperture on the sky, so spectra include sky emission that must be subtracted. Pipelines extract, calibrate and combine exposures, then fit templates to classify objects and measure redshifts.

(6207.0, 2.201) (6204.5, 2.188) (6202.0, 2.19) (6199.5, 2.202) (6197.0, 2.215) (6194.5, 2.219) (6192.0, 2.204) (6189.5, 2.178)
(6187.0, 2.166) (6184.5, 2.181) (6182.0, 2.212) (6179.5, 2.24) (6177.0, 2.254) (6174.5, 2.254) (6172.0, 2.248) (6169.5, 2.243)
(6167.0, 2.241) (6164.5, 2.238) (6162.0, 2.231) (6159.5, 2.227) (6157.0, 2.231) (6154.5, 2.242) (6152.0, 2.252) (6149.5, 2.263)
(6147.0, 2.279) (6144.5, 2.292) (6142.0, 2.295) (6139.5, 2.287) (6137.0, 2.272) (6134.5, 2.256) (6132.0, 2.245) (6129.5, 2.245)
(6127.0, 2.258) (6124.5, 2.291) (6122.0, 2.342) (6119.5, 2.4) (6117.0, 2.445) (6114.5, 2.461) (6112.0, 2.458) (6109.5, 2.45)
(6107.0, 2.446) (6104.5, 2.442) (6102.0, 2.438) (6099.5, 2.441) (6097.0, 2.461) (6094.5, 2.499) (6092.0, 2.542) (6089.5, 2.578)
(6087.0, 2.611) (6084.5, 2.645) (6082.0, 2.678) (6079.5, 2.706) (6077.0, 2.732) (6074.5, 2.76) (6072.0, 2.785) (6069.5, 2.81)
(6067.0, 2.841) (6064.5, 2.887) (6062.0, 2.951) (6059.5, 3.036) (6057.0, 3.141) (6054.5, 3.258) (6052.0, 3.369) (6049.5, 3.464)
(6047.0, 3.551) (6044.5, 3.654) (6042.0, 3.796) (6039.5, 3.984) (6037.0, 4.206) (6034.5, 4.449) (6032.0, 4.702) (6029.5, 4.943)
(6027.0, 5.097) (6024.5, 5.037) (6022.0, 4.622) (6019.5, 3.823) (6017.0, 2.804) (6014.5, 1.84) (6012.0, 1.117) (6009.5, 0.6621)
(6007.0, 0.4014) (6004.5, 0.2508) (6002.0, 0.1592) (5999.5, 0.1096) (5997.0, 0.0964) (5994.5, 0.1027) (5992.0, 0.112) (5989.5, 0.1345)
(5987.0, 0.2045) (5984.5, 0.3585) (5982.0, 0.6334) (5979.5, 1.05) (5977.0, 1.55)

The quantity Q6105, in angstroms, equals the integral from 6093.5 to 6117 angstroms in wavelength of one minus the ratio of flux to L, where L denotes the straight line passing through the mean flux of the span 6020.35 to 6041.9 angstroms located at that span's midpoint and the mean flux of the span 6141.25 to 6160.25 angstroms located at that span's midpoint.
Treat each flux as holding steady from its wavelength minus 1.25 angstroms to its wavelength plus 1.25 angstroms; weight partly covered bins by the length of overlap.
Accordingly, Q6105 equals 5.09 angstroms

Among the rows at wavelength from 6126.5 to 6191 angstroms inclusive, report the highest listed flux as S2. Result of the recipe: 2.295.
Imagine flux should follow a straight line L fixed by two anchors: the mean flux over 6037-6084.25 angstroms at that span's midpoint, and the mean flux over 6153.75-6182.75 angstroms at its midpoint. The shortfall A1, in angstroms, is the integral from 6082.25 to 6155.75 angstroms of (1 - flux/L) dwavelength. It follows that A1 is 7.3 angstroms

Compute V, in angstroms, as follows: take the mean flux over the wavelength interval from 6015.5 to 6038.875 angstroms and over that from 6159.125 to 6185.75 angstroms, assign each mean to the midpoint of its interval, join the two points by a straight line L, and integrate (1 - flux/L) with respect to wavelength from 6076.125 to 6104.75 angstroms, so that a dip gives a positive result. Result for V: 7.27 angstroms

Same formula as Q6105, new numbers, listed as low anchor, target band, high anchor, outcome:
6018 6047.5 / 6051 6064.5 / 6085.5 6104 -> 1.8 angstroms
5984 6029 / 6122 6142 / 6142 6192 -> -1.7 angstroms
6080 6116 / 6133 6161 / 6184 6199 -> 1.0 angstroms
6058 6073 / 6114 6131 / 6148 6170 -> 1.0 angstroms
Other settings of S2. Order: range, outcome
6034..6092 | 4.449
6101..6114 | 2.458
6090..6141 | 2.542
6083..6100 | 2.645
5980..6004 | 0.6334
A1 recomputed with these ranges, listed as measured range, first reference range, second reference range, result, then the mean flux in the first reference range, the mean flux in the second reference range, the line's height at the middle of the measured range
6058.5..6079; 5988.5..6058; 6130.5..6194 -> -2.91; 2.61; 2.24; 2.49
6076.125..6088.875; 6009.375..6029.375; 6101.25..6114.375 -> 0.20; 3.37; 2.45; 2.71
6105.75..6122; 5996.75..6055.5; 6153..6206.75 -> 0.59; 2.94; 2.22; 2.53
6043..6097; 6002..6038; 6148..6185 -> -3.04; 3.03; 2.24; 2.76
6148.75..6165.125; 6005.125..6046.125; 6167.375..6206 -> 1.29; 3.4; 2.21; 2.43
